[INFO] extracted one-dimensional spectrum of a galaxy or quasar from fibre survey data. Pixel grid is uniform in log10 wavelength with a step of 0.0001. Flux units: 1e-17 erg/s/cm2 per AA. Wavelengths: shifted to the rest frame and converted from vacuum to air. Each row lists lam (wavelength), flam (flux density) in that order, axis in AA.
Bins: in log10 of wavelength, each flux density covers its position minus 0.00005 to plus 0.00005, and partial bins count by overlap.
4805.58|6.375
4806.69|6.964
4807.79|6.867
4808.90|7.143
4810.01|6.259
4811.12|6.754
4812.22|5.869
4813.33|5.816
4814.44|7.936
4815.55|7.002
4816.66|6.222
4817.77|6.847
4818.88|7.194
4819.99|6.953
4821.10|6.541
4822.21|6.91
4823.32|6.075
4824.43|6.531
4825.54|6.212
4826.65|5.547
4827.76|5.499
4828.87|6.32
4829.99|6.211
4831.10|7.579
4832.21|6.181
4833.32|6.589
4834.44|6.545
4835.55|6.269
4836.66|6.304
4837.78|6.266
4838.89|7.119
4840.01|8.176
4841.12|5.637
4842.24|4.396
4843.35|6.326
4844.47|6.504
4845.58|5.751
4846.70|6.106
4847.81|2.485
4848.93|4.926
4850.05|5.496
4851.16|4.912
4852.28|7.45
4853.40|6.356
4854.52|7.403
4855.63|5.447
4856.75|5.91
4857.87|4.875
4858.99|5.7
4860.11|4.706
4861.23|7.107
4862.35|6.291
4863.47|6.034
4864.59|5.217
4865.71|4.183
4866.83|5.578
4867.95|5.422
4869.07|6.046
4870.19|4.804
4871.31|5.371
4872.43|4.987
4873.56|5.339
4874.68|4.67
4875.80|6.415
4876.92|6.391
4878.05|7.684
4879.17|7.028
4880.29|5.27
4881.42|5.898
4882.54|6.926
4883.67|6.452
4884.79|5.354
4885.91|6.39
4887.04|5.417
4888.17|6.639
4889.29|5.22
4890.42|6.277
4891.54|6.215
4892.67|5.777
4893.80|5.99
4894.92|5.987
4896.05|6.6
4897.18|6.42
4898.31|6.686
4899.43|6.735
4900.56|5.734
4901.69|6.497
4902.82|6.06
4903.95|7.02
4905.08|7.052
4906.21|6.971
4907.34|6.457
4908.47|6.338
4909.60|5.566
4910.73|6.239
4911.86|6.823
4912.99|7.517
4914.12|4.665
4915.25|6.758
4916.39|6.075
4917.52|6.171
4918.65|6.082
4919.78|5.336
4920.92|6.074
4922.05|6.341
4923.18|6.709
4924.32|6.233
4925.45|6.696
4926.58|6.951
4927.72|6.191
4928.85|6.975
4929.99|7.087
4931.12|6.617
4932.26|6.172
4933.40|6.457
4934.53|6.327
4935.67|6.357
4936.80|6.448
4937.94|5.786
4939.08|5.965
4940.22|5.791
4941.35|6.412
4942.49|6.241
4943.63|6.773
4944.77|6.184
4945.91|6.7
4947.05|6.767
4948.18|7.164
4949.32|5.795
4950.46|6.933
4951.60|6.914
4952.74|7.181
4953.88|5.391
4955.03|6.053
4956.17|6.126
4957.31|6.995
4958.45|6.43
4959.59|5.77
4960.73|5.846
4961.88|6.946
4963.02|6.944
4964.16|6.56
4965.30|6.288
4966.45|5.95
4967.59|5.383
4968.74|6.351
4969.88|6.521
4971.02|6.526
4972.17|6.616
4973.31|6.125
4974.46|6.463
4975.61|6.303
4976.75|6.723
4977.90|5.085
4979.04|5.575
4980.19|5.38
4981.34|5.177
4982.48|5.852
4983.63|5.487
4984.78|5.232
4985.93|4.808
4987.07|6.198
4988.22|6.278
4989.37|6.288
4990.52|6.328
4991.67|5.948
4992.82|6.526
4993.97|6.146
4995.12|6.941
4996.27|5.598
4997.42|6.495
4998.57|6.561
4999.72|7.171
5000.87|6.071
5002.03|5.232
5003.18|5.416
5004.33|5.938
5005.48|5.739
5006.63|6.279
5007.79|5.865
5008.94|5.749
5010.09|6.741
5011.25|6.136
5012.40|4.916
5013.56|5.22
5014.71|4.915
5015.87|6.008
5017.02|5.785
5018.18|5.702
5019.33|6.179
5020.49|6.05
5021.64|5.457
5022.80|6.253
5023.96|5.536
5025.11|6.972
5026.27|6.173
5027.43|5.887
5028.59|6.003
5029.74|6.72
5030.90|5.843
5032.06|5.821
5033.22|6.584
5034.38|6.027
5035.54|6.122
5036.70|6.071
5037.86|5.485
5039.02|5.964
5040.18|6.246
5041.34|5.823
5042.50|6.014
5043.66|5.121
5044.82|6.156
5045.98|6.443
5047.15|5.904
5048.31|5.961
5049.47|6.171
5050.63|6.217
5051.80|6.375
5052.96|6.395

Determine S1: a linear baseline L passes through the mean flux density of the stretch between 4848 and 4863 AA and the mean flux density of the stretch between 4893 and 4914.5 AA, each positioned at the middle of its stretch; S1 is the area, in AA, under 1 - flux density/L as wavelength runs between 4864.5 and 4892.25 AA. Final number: 1.24 AA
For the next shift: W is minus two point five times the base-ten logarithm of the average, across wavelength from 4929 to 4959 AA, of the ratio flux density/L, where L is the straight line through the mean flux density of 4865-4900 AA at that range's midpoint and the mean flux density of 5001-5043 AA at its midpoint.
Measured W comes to -0.09 mag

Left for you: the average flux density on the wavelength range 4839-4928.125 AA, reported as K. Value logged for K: 6.03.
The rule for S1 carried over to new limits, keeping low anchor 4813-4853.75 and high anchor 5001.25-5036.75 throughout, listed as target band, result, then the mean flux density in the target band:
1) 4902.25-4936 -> -1.76 AA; 6.41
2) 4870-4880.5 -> 0.55 AA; 5.85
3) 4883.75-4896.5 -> 0.30 AA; 6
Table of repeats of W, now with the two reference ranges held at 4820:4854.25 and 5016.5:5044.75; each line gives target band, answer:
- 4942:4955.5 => -0.079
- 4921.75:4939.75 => -0.067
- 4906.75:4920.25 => -0.018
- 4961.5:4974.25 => -0.059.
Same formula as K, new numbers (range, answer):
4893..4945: 6.36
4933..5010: 6.18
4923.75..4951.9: 6.47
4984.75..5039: 5.99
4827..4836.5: 6.38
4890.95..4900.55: 6.27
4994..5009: 6.1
